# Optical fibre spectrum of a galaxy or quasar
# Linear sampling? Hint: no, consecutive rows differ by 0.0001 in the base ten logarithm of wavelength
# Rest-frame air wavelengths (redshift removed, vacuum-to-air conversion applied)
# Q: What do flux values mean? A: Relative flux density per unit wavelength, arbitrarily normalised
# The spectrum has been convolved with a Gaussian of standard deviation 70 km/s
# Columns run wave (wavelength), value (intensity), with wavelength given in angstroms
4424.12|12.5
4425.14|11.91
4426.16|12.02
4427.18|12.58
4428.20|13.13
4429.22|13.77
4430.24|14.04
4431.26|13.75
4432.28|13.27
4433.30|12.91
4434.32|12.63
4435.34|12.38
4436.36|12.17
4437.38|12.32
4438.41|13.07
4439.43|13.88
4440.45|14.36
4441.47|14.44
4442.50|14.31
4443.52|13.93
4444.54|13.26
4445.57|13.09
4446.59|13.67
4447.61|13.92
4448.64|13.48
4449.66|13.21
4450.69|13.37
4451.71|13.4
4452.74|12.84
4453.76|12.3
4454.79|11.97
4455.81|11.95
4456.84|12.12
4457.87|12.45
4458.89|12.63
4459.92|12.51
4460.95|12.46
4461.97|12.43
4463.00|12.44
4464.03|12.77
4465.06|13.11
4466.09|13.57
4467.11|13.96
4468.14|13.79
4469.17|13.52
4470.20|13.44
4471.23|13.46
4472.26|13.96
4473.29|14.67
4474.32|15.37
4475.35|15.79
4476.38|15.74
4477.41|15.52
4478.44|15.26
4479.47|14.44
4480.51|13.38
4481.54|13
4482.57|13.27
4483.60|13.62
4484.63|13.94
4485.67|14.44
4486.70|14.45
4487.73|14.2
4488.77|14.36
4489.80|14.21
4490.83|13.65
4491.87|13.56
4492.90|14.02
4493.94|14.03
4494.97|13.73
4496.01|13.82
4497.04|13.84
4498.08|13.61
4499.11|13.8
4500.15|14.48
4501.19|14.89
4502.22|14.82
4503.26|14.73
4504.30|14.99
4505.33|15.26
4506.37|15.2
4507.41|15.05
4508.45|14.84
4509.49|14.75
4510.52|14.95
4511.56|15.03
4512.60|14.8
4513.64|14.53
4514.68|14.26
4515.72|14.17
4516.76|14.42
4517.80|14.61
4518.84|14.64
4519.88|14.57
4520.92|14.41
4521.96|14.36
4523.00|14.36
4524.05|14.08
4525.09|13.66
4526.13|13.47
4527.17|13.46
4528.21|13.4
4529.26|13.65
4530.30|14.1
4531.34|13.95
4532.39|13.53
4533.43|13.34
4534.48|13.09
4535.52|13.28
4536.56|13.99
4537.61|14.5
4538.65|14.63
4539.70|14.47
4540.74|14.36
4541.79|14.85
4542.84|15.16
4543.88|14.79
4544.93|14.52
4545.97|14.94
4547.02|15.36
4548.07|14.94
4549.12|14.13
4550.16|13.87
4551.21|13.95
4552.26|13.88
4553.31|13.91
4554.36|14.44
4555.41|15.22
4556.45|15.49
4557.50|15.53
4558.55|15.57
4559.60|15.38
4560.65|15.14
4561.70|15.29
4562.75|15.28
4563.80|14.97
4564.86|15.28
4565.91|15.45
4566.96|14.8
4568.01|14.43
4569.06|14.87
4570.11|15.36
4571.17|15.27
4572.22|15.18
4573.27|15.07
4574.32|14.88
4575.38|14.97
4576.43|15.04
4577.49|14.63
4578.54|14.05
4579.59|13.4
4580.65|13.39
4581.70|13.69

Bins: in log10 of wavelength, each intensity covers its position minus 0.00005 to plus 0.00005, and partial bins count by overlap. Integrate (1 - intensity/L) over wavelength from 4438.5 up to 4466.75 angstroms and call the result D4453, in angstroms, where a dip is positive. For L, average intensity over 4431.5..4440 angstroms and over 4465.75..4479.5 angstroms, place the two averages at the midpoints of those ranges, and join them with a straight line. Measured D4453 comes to 1.0 angstroms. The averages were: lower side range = 12.9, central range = 13.1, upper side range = 14.5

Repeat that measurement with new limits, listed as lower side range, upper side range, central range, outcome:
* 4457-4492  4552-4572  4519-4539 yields 0.93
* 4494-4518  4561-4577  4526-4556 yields 1.30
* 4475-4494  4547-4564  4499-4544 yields 0.59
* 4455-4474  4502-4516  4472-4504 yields -0.69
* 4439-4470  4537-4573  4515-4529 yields 0.18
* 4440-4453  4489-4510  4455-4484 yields 0.80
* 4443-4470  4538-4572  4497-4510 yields -0.72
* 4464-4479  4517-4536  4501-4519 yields -0.97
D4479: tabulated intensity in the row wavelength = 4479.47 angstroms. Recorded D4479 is 14.44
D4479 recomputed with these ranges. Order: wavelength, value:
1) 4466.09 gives 13.57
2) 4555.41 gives 15.22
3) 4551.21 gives 13.95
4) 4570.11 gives 15.36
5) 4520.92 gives 14.41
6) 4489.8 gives 14.21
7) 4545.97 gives 14.94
